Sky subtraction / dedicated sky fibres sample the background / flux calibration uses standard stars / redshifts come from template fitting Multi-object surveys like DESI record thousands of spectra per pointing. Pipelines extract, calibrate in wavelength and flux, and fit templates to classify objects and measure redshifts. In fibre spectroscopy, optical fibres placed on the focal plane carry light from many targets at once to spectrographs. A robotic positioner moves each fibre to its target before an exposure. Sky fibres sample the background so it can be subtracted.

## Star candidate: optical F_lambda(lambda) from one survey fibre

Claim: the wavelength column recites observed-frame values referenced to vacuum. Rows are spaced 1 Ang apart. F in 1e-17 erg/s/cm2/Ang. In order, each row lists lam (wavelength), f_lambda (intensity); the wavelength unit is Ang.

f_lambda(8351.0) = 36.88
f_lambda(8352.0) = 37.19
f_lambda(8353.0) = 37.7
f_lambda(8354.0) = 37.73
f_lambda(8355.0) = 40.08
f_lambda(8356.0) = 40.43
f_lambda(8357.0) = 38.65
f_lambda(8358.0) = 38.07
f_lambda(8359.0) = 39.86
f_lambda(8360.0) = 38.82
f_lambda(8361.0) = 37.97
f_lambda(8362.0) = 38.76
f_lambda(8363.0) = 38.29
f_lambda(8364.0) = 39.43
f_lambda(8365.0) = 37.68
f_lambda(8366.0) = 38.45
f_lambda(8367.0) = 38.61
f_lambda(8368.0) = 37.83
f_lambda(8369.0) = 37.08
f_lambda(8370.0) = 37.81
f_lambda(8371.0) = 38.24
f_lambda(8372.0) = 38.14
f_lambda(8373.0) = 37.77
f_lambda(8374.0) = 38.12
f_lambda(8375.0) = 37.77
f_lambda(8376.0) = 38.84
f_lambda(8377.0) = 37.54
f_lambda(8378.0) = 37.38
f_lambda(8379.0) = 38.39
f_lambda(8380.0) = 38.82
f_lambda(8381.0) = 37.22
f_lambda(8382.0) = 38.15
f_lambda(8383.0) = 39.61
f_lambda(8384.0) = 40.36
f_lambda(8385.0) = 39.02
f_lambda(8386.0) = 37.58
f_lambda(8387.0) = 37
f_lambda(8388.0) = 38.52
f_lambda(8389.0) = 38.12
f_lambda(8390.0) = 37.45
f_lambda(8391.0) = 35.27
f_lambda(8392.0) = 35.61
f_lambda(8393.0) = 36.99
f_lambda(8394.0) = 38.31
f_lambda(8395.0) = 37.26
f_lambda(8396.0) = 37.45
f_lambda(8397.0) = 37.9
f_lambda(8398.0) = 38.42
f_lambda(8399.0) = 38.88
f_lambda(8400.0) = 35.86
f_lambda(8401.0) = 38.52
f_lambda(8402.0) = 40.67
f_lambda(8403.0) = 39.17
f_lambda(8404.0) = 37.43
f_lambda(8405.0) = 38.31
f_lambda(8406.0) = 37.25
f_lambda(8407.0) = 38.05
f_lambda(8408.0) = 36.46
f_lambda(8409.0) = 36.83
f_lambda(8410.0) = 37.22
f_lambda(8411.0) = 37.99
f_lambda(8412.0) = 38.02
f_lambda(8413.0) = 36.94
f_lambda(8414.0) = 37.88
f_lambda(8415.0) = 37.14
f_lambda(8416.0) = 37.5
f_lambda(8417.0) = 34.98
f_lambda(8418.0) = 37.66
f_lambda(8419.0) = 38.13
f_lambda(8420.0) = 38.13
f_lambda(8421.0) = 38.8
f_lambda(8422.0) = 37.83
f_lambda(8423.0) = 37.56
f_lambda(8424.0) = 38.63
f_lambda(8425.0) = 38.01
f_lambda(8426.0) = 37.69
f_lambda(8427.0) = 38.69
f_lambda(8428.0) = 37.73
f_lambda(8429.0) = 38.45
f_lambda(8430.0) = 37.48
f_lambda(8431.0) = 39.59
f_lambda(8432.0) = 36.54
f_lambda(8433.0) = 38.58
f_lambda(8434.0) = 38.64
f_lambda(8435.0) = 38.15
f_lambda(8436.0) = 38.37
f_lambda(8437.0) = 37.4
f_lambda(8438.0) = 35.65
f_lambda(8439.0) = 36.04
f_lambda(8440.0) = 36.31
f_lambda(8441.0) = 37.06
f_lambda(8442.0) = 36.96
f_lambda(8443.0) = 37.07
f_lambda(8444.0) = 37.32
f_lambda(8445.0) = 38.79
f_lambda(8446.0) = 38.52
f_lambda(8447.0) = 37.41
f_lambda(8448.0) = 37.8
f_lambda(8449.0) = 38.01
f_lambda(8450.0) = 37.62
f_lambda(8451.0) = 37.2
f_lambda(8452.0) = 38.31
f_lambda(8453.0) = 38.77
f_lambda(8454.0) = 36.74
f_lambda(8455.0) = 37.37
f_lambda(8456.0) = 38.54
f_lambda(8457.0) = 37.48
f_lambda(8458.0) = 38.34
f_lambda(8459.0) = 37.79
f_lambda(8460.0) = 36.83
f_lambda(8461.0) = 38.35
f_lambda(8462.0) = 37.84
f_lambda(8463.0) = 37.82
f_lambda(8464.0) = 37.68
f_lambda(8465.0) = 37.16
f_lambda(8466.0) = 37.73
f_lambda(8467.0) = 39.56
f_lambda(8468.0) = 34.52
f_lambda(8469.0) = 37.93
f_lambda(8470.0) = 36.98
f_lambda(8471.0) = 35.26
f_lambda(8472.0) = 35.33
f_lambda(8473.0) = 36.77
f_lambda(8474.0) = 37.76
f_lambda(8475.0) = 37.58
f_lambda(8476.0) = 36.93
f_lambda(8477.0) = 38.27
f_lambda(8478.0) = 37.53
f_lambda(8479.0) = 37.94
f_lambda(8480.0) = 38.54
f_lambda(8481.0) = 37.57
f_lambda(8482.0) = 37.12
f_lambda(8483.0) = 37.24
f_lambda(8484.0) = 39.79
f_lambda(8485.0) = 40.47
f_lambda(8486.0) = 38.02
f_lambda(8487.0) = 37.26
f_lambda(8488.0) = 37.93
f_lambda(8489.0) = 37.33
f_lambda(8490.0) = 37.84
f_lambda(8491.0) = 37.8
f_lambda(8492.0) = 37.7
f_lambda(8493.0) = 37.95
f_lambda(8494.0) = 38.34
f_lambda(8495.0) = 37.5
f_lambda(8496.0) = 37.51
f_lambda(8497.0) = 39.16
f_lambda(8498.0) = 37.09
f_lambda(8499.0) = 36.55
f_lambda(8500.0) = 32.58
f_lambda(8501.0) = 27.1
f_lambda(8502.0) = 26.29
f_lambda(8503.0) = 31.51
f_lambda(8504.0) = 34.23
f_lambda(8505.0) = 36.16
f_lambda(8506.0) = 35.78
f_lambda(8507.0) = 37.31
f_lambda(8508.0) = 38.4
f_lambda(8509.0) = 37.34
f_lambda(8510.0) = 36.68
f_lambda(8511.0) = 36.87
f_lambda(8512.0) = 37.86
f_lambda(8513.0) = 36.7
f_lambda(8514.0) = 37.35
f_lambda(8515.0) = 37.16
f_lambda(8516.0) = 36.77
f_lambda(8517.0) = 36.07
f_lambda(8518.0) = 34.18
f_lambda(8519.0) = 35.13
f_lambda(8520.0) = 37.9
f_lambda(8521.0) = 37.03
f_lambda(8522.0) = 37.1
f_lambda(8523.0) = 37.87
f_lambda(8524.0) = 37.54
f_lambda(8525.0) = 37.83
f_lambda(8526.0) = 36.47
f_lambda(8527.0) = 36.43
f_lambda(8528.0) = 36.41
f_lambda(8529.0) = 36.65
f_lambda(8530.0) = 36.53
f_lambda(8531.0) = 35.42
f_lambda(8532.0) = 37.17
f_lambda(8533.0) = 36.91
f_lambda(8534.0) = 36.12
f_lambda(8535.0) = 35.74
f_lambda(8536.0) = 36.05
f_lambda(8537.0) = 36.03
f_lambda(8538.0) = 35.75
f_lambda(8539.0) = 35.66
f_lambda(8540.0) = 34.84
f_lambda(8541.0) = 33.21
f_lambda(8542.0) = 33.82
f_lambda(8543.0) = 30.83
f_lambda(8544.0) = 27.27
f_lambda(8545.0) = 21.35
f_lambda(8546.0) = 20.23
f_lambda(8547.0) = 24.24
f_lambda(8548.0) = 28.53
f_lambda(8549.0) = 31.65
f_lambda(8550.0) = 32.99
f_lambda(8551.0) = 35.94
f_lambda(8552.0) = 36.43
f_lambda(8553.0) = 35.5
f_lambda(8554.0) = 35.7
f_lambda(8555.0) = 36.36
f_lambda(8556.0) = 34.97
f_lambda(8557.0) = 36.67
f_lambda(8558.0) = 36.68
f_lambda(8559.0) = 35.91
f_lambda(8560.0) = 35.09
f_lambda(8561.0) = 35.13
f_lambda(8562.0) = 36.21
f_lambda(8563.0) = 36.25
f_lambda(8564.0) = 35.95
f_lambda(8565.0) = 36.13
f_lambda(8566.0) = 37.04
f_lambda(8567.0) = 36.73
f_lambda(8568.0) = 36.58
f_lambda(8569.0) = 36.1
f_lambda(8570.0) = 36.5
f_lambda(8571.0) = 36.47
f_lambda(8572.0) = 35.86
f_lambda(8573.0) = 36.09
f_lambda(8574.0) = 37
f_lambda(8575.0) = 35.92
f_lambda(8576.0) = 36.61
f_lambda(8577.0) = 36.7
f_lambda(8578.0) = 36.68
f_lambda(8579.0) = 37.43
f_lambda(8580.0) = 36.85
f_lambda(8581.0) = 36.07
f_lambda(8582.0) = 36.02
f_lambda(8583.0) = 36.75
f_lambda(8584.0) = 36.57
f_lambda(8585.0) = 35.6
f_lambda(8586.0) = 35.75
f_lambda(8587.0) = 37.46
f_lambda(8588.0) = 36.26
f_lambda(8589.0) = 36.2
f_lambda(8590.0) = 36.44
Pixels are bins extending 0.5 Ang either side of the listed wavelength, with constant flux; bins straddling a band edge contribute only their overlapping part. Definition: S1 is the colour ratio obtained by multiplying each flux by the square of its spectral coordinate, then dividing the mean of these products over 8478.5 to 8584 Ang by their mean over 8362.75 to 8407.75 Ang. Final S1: 0.97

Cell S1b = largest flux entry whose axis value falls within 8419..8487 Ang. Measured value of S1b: 40.47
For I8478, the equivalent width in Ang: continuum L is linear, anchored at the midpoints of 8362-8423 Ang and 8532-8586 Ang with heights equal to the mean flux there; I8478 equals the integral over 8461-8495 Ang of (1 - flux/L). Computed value -1.3 Ang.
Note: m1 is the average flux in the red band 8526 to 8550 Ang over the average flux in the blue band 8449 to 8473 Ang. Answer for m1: 0.9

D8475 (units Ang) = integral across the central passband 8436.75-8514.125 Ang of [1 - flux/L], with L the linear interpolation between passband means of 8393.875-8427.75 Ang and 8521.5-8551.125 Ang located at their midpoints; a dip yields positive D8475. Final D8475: -2.9 Ang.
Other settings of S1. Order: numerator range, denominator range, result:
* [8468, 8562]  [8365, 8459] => 0.97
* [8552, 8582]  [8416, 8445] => 0.99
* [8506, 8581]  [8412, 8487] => 0.96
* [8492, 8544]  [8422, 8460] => 0.97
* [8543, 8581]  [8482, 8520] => 0.96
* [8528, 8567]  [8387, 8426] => 0.94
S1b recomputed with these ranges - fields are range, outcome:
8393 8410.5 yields 40.67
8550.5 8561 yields 36.68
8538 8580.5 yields 37.43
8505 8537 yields 38.4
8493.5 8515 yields 39.16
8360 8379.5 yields 39.43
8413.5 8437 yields 39.59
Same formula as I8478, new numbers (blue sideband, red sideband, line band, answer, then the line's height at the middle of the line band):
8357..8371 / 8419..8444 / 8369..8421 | 0.36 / 38.1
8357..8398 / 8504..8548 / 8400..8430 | -0.43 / 37.3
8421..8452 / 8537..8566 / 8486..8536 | -2.15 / 34.9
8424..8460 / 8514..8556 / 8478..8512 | -0.70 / 35.9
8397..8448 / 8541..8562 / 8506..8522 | -1.36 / 33.9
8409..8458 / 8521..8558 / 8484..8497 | -0.83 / 35.8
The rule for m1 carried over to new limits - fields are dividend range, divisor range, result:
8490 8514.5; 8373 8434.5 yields 0.95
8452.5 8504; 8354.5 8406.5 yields 0.97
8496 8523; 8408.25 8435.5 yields 0.94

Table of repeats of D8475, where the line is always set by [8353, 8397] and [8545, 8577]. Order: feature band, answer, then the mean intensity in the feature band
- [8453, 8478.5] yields -0.7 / 37.4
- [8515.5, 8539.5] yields -0.8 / 36.4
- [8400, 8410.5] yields -0.1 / 37.9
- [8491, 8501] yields -0.2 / 36.7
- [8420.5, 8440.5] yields -0.4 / 37.8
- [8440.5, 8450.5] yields -0.2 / 37.7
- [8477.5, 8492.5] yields -0.8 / 38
